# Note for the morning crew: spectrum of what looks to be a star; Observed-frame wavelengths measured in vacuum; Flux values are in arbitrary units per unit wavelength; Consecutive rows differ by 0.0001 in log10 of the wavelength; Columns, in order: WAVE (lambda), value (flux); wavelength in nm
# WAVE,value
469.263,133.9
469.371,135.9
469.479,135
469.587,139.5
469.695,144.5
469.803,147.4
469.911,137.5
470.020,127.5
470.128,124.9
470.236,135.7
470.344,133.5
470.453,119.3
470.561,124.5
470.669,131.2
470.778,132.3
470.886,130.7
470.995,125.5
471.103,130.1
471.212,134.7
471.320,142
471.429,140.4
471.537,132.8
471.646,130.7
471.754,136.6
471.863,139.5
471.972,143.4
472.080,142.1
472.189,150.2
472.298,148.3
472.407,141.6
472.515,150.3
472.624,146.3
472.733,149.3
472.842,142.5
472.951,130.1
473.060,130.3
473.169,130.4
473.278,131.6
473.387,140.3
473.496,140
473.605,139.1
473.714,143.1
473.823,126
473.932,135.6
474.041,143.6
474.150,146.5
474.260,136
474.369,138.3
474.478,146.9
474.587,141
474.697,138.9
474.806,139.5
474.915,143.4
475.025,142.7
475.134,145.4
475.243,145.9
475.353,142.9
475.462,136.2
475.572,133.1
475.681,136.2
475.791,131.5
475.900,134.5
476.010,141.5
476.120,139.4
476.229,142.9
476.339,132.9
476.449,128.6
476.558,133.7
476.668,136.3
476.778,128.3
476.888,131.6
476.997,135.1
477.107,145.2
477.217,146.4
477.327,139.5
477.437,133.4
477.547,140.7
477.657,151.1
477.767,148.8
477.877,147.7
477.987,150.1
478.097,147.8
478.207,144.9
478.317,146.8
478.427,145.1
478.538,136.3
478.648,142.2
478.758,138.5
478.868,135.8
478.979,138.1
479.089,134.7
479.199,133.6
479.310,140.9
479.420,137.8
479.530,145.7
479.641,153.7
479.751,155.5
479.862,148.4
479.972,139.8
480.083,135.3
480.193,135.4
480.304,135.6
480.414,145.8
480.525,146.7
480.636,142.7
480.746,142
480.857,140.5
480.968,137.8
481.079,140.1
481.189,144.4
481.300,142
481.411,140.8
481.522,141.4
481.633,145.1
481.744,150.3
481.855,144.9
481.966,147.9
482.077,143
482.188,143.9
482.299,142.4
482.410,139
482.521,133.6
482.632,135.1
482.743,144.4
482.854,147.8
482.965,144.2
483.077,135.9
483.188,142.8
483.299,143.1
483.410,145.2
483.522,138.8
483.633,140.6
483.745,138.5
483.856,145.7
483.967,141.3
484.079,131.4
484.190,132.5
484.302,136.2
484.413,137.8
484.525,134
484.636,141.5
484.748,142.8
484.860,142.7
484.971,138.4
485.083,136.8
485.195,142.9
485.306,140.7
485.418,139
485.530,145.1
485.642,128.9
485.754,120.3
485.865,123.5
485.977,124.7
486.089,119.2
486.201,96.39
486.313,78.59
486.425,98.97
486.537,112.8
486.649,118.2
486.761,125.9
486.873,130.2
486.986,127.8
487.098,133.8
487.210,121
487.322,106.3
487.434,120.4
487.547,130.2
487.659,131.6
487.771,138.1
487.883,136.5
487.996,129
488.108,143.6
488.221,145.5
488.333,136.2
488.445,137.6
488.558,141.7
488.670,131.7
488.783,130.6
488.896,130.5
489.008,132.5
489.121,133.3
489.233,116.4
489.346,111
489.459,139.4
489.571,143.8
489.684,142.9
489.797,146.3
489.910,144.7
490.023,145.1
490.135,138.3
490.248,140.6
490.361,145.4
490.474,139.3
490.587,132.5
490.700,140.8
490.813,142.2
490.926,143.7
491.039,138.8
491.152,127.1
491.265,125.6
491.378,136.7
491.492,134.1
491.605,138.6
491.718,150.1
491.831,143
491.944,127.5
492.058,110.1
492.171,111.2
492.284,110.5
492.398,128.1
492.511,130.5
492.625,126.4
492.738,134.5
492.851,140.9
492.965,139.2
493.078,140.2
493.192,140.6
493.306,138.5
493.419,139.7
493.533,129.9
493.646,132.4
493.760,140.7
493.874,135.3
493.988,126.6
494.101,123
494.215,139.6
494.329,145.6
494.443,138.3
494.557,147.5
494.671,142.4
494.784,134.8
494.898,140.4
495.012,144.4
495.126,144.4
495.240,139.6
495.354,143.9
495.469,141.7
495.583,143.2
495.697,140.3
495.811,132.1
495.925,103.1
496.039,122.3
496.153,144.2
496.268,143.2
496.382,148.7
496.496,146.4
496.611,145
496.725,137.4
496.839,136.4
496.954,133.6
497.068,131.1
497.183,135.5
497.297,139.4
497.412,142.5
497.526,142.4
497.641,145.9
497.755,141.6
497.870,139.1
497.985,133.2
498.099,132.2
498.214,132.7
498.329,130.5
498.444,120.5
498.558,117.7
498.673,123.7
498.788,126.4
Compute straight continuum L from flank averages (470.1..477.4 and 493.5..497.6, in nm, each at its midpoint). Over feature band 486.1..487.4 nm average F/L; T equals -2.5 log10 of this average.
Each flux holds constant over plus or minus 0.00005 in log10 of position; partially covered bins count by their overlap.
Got 0.21 mag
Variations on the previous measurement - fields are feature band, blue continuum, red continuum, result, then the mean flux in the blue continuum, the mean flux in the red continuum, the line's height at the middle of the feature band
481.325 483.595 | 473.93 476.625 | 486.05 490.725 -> -0.07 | 139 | 130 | 134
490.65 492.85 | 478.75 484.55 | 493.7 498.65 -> 0.05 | 141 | 137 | 138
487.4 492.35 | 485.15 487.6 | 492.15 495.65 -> -0.05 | 122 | 136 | 129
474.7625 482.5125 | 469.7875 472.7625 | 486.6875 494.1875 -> -0.05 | 136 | 133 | 135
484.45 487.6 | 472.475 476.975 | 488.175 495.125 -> 0.09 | 138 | 136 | 136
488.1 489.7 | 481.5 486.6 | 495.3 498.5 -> 0.01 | 135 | 137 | 136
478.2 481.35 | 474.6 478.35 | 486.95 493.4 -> -0.02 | 140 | 134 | 139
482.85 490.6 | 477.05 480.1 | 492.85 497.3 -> 0.06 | 143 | 138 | 140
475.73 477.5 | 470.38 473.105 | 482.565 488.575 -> -0.01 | 137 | 132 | 135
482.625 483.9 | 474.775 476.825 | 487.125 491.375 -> -0.05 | 138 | 135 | 136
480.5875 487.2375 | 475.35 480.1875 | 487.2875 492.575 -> 0.01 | 140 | 134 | 137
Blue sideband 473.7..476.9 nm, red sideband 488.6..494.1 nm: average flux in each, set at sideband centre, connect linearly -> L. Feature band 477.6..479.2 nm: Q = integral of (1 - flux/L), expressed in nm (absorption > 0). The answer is -0.07 nm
